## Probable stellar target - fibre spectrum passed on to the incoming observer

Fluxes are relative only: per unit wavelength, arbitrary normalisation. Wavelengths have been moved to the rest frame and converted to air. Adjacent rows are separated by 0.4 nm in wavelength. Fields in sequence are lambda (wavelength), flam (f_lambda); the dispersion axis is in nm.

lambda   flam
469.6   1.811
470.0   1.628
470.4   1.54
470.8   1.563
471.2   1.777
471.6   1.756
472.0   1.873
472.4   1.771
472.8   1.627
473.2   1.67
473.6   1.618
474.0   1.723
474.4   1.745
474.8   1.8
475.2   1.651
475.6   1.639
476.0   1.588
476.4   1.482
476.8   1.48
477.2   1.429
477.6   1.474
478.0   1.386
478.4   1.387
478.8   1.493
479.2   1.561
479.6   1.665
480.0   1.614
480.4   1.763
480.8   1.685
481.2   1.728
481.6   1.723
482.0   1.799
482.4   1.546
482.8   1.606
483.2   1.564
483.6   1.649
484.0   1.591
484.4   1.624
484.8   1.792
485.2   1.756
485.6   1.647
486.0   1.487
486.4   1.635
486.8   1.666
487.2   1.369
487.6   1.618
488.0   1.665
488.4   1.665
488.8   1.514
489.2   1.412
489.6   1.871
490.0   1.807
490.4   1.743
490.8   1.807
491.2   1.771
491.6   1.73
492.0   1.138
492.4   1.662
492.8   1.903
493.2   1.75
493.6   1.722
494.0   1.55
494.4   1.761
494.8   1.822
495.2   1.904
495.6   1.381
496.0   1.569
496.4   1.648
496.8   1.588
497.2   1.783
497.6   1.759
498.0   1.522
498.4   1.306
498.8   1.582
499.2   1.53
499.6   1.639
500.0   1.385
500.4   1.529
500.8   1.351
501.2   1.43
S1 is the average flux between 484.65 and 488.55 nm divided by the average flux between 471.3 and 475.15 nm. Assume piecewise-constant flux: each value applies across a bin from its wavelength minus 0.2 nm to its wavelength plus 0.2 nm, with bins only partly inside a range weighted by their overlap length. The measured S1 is 0.94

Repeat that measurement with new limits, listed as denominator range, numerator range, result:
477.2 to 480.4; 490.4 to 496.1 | 1.10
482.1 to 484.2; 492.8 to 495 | 1.09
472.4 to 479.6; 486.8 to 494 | 1.05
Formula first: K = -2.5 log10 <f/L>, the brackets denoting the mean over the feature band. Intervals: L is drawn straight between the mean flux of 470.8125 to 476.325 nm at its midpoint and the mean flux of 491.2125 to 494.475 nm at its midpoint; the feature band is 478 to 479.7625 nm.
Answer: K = 0.12 mag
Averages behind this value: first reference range 1.7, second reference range 1.65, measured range 1.51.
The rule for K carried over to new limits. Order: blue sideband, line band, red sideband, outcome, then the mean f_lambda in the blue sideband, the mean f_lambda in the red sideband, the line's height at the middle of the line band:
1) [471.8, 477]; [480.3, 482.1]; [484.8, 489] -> -0.063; 1.67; 1.61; 1.64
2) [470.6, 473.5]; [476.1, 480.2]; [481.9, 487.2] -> 0.119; 1.72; 1.63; 1.67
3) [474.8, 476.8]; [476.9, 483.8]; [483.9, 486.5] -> 0.023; 1.6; 1.65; 1.62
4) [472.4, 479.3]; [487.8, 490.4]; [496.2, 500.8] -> -0.063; 1.58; 1.56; 1.57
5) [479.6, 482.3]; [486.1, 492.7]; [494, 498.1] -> 0.037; 1.71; 1.67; 1.69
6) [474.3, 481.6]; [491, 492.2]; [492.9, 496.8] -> 0.078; 1.59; 1.68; 1.66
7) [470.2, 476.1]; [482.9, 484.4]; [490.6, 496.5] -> 0.052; 1.69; 1.67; 1.68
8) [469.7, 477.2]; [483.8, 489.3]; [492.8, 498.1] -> 0.045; 1.66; 1.69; 1.67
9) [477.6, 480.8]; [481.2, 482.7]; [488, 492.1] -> -0.071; 1.56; 1.66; 1.58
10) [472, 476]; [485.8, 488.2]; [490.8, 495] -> 0.078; 1.7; 1.69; 1.69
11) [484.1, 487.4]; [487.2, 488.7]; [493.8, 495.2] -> 0.032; 1.62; 1.74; 1.65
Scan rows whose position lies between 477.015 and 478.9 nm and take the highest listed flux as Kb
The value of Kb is 1.493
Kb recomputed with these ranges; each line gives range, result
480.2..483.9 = 1.799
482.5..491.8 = 1.871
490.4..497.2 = 1.904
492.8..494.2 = 1.903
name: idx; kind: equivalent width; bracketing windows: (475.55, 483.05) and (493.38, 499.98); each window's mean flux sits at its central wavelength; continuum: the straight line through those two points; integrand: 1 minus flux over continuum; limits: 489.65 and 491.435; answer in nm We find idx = -0.20 nm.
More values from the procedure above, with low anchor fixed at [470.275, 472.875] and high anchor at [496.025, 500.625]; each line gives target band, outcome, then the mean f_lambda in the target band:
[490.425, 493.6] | -0.17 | 1.69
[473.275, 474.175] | 0.02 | 1.67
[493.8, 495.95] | -0.12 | 1.68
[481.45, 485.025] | -0.01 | 1.65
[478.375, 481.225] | 0.08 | 1.62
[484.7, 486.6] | -0.02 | 1.66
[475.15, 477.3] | 0.18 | 1.54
